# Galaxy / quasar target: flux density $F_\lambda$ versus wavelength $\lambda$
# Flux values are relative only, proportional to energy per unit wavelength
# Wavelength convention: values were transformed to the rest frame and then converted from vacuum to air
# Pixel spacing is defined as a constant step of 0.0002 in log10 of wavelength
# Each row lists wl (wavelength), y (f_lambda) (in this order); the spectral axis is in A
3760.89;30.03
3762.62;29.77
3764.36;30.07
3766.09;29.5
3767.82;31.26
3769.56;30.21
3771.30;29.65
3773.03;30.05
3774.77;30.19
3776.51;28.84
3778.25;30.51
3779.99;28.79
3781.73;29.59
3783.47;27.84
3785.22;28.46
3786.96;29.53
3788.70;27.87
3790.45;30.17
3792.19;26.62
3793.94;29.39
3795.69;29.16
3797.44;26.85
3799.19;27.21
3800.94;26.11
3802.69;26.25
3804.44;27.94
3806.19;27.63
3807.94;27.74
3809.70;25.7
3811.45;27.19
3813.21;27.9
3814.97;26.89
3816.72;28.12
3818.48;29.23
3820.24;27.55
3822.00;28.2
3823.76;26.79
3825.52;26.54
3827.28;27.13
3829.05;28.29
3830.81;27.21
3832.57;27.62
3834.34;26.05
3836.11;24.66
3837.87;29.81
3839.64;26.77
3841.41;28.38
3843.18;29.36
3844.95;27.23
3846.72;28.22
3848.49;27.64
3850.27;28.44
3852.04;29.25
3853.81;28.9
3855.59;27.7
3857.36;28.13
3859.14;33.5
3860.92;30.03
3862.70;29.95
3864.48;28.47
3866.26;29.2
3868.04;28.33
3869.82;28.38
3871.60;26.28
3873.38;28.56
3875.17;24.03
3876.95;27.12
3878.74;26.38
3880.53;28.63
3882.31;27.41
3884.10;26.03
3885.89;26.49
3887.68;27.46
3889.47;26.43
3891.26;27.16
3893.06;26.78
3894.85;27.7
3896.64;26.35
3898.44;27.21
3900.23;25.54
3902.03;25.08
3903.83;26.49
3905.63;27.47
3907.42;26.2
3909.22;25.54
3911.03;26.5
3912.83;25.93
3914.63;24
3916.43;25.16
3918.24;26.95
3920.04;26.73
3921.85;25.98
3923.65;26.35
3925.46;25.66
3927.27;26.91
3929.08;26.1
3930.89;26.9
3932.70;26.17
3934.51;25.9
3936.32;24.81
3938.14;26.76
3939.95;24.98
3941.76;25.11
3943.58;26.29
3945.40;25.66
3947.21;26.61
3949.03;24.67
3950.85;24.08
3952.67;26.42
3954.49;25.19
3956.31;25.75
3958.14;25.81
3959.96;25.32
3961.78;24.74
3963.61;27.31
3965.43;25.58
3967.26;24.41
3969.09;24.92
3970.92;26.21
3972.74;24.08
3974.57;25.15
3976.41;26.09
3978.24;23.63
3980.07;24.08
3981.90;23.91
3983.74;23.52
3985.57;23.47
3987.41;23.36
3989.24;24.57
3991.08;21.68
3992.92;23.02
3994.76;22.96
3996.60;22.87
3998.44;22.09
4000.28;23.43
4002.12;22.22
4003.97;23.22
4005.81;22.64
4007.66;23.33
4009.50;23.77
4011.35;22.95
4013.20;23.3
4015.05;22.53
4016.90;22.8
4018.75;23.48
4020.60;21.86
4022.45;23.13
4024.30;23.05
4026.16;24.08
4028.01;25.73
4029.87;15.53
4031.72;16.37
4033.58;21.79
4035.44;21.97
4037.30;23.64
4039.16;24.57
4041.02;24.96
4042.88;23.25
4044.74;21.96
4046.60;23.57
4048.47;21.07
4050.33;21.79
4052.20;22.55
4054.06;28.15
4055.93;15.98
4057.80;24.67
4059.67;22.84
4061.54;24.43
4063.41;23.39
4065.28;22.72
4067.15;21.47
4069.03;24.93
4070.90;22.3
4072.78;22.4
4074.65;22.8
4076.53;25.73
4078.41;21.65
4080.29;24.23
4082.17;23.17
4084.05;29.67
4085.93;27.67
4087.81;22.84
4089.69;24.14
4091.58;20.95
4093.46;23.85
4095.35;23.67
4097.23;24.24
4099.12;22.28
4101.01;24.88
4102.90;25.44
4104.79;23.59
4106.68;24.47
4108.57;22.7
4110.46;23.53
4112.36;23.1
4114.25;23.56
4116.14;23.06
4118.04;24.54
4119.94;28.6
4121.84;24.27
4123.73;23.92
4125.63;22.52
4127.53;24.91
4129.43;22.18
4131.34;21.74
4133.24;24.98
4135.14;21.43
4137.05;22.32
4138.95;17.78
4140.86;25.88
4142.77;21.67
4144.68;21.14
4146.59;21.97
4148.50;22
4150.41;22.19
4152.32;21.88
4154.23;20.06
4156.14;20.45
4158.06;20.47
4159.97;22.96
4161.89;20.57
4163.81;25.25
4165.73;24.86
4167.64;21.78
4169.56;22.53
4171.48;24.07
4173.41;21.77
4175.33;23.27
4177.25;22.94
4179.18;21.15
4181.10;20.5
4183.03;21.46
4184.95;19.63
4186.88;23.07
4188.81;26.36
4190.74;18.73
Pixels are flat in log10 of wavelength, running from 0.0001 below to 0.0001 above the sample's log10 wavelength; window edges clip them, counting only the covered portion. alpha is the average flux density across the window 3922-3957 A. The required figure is 25.8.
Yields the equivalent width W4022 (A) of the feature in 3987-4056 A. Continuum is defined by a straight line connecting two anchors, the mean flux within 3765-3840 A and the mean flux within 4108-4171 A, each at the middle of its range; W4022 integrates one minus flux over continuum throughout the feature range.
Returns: 5.47 A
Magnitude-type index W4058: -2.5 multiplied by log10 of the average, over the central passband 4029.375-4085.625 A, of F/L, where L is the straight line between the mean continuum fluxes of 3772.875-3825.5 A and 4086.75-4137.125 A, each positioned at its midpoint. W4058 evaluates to 0.069 mag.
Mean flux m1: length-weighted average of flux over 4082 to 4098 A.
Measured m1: 24.5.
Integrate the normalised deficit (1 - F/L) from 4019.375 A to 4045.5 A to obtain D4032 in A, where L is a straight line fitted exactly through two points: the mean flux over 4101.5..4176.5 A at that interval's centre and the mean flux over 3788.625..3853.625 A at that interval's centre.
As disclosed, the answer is 2.4 A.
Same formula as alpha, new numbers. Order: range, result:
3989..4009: 22.9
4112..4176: 22.7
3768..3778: 29.9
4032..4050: 22.7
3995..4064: 22.7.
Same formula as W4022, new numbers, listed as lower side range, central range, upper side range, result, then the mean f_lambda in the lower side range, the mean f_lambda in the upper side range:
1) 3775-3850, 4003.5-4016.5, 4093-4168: 0.9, 27.9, 23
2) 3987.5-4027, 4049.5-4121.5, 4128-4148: -4.0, 23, 22.2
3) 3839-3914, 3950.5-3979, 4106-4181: 0.7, 27.5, 22.7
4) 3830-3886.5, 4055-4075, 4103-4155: 1.4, 28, 23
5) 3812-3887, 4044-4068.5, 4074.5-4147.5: 1.8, 27.9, 23.6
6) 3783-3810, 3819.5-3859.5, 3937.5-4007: -1.3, 27.8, 24.5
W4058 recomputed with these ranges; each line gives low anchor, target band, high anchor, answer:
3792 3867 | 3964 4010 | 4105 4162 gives 0.064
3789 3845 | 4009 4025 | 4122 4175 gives 0.068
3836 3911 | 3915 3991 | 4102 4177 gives 0.036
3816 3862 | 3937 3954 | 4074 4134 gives 0.036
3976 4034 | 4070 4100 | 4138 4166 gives -0.073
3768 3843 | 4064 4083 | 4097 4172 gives 0.036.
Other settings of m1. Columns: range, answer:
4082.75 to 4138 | 24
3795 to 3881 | 27.8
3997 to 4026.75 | 23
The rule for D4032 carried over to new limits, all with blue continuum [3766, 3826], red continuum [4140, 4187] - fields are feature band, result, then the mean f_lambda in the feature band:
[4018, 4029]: 0.4 A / 23.5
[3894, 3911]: 0.1 A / 26.4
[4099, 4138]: -1.5 A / 23.7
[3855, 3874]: -1.3 A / 29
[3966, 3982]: 0.3 A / 24.8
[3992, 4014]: 1.6 A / 23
